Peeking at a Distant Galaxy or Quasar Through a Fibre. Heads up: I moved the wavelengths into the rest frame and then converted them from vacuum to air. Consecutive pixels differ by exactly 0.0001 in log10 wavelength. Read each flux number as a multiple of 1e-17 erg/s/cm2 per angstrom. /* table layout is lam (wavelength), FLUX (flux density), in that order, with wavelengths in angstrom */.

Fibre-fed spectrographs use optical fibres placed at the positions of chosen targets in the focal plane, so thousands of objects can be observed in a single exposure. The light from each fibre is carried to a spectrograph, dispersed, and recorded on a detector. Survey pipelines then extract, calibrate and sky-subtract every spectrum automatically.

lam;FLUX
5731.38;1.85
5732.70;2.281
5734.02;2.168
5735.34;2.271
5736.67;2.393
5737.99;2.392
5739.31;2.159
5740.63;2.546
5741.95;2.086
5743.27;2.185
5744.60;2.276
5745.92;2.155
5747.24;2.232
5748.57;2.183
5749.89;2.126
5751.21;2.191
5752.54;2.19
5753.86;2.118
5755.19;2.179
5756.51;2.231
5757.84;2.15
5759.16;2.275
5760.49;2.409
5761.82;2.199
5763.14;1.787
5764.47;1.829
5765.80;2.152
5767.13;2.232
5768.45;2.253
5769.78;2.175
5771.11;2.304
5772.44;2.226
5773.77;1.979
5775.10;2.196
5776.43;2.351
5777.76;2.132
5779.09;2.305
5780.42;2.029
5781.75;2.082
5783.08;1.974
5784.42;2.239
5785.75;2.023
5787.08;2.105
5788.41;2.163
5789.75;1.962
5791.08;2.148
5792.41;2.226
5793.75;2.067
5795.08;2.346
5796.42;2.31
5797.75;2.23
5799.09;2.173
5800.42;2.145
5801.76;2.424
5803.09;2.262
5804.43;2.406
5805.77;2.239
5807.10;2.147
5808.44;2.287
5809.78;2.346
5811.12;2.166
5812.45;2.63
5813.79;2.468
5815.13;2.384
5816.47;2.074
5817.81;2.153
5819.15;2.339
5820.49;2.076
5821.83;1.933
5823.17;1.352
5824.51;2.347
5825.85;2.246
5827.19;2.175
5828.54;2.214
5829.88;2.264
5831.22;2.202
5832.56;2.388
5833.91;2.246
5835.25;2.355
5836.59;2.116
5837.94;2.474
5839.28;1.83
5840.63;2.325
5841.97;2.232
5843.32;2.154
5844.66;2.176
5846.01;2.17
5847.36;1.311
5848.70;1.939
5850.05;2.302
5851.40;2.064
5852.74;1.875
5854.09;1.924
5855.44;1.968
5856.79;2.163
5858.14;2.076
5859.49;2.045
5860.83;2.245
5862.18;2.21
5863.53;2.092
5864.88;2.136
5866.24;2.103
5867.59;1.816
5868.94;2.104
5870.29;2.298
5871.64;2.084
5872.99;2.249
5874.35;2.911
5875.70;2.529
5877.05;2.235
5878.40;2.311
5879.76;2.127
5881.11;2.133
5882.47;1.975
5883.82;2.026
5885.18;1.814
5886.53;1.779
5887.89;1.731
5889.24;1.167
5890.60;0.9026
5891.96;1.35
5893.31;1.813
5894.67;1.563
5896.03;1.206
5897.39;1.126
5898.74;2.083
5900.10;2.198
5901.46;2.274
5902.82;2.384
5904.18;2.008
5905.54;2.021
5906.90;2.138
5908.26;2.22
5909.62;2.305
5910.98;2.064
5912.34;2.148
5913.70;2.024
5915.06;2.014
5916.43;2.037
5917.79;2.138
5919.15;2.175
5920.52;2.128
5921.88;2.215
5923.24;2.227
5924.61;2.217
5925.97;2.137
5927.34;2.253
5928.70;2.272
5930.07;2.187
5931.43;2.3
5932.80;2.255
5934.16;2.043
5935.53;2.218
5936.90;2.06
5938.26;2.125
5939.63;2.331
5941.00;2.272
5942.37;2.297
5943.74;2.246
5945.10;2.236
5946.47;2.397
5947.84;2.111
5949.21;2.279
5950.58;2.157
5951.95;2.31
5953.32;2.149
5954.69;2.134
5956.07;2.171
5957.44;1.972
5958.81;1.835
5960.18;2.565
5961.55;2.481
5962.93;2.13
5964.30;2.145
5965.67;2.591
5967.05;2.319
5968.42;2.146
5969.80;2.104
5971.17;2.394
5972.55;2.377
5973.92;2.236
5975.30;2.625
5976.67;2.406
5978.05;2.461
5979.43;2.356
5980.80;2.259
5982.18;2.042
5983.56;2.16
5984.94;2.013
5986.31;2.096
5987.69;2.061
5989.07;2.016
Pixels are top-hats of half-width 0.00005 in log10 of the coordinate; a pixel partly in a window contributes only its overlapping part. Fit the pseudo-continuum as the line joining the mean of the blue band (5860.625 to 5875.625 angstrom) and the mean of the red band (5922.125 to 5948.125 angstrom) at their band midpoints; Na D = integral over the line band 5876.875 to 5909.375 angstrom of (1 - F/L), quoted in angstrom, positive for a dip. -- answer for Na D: 5.3 angstrom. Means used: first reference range 2.22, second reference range 2.22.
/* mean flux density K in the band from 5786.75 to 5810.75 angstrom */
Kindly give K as 2.22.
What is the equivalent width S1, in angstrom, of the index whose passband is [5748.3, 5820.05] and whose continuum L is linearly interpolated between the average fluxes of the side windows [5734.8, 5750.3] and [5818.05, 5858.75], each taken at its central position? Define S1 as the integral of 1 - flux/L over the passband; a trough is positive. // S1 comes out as -0.3 angstrom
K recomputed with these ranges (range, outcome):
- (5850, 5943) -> 2.06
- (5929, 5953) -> 2.22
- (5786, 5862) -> 2.17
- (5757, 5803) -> 2.17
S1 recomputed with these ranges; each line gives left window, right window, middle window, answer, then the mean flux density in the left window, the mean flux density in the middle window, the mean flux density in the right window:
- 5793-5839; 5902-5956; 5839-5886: 2.1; 2.23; 2.11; 2.19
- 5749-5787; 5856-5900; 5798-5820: -2.2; 2.15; 2.29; 1.95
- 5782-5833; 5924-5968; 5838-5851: 0.8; 2.2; 2.07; 2.22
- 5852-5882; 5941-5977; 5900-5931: 0.7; 2.16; 2.16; 2.26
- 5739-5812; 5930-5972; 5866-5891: 2.1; 2.19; 2.03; 2.23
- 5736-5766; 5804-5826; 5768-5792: 0.6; 2.19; 2.15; 2.21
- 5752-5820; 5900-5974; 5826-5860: 1.2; 2.2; 2.12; 2.2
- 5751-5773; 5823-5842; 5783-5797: 0.2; 2.17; 2.15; 2.21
